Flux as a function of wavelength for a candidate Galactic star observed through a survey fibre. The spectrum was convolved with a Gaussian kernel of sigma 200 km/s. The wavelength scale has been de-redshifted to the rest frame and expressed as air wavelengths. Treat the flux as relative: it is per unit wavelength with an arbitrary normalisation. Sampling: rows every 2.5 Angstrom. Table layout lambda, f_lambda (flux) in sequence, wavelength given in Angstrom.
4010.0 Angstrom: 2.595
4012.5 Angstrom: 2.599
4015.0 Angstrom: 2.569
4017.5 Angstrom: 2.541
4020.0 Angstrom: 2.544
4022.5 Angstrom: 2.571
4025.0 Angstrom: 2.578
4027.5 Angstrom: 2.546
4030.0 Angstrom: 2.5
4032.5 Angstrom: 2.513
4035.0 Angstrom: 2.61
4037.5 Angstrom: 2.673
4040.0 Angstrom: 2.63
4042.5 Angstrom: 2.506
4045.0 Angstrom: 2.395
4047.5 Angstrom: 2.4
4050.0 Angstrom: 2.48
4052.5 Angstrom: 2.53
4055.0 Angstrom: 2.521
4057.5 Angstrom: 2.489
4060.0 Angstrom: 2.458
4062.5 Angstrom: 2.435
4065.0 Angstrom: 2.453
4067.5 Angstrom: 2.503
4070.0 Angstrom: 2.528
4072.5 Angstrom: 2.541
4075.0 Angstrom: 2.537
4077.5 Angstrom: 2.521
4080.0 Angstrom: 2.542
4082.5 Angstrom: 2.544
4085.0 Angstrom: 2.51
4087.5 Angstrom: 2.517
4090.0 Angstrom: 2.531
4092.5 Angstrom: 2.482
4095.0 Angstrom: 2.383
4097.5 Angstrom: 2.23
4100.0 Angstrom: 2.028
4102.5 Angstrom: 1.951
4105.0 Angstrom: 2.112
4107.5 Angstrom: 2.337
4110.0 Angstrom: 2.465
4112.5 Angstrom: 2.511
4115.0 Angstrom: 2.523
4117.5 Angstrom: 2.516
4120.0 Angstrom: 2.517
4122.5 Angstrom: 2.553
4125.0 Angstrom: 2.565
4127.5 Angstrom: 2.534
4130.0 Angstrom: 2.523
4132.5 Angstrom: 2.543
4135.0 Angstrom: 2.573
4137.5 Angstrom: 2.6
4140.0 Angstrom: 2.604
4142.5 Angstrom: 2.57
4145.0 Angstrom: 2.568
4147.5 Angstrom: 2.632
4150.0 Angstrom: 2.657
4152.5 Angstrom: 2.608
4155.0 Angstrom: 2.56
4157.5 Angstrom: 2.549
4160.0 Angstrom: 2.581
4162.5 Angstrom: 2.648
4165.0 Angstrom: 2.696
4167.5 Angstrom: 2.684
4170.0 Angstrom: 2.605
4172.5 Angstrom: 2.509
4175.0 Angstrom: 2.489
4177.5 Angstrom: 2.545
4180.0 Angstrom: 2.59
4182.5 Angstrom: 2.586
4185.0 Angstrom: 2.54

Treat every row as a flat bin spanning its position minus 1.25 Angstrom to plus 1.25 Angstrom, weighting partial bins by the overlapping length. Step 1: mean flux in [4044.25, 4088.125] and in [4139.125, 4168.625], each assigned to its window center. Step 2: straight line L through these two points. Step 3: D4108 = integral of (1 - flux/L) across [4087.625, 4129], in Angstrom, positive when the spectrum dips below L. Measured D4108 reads 2.6 Angstrom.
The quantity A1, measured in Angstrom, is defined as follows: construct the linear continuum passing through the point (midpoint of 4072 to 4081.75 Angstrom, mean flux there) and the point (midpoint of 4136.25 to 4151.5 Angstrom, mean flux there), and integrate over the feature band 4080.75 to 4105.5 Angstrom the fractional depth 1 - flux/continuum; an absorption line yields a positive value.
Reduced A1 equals 2.1 Angstrom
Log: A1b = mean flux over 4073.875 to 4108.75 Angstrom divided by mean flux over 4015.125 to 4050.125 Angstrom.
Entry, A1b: 0.9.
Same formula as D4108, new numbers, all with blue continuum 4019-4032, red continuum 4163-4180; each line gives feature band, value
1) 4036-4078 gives 0.81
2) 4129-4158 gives -0.02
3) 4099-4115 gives 1.94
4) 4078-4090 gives 0.17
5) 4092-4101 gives 1.04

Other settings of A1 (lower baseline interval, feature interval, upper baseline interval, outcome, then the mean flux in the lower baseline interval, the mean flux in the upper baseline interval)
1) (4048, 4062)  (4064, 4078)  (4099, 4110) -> -0.8 Angstrom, 2.49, 2.15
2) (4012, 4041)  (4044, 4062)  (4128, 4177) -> 0.8 Angstrom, 2.57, 2.59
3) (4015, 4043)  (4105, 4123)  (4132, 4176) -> 0.9 Angstrom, 2.57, 2.59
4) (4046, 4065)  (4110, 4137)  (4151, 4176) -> 0.2 Angstrom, 2.47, 2.59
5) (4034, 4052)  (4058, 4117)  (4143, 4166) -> 3.2 Angstrom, 2.53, 2.61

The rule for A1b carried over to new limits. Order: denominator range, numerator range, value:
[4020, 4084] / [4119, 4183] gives 1.02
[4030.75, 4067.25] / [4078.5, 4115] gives 0.95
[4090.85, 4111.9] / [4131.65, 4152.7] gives 1.15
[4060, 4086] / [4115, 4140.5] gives 1.02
